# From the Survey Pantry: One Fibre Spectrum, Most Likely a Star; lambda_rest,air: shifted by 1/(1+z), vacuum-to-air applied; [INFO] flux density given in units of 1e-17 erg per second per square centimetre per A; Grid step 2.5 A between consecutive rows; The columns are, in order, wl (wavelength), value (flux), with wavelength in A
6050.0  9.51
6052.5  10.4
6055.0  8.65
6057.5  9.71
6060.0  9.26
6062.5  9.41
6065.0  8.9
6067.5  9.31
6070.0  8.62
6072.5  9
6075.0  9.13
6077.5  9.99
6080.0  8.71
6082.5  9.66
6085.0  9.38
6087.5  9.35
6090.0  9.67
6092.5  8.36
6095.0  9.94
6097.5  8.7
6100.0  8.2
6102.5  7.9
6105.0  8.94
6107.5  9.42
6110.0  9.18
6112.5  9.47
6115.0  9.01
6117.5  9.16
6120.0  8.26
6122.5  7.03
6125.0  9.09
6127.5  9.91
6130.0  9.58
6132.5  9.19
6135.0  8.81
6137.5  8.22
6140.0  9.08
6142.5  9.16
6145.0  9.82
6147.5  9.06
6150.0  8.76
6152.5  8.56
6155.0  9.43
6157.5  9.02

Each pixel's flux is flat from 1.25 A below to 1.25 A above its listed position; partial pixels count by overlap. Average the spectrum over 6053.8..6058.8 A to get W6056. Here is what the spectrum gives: 9.19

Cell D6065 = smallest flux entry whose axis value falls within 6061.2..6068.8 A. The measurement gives 8.9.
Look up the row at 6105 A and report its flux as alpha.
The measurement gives 8.94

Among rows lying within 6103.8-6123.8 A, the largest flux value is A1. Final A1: 9.47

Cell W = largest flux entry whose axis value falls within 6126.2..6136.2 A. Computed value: 9.91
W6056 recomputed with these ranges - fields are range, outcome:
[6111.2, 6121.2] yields 8.98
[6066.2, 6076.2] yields 9.01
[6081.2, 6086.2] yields 9.51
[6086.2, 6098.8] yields 9.2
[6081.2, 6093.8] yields 9.28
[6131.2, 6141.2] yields 8.83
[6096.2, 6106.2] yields 8.44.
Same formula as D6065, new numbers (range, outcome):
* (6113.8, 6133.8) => 7.03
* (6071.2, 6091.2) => 8.71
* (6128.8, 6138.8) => 8.22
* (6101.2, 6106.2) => 7.9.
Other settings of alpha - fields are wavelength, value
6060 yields 9.26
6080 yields 8.71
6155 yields 9.43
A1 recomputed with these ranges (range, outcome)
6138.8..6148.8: 9.82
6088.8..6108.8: 9.94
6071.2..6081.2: 9.99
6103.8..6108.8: 9.42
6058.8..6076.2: 9.41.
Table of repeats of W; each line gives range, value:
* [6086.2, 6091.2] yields 9.67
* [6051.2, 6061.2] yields 10.4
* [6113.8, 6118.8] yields 9.16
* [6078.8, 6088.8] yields 9.66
